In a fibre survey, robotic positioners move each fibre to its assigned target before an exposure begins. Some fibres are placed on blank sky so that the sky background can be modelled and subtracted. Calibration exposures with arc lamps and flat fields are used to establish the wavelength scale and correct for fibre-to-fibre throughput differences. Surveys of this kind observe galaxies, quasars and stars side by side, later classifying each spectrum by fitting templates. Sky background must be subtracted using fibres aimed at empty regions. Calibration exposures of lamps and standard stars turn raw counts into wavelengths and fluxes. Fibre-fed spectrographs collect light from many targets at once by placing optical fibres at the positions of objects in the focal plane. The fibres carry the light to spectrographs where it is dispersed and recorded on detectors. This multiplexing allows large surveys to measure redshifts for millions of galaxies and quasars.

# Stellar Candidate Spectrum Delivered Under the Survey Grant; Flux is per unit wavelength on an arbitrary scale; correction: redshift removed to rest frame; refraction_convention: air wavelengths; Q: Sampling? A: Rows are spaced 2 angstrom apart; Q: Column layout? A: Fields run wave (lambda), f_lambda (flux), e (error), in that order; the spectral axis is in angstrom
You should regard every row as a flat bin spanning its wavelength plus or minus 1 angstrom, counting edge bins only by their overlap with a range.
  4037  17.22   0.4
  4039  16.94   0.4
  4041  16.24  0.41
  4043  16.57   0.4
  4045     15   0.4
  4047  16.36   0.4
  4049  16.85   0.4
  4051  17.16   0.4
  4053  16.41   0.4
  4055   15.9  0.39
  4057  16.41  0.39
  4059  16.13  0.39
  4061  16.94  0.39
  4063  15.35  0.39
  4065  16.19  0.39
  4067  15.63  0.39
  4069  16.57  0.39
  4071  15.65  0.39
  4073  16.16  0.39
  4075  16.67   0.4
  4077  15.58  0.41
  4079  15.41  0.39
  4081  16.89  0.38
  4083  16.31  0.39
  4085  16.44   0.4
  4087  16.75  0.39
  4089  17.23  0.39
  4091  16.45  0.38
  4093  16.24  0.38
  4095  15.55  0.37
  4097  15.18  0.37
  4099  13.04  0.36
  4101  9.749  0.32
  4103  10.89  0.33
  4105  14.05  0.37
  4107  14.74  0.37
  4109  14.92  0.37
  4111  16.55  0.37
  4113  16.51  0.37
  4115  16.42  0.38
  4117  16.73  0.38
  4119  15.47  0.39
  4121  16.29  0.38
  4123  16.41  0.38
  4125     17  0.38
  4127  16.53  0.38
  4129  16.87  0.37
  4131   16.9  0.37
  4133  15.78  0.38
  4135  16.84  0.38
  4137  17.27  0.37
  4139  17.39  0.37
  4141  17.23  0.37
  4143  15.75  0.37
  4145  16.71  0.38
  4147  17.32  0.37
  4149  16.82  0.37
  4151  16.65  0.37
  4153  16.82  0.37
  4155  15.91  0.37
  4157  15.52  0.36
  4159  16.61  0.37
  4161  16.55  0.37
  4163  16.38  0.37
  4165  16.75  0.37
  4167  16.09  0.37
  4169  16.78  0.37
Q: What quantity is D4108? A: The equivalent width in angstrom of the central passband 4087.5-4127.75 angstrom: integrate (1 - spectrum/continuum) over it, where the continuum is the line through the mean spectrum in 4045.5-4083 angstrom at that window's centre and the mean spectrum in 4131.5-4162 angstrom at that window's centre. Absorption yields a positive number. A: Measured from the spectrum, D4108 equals 2.8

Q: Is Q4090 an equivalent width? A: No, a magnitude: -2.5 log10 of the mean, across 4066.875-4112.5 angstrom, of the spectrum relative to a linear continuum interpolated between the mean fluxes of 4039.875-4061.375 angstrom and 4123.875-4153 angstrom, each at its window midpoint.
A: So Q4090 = 0.08 mag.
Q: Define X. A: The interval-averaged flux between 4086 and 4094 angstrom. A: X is 16.7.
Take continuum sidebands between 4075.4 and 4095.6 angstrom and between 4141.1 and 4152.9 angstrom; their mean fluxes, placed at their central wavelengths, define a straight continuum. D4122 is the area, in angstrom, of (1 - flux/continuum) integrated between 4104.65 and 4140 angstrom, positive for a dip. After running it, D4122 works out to 0.5 angstrom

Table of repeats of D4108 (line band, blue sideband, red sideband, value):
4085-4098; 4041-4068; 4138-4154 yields 0.17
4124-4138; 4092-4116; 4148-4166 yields -1.14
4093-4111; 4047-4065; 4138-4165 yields 2.89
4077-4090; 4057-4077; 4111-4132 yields -0.15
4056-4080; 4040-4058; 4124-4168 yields 0.47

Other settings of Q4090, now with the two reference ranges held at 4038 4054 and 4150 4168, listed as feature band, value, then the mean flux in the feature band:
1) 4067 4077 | 0.02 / 16.1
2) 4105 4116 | 0.05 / 15.7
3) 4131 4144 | -0.02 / 16.7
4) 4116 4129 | 0.00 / 16.4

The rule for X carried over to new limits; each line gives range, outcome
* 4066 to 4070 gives 16.1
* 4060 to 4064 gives 16.1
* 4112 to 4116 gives 16.5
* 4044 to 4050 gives 16.1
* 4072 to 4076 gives 16.4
